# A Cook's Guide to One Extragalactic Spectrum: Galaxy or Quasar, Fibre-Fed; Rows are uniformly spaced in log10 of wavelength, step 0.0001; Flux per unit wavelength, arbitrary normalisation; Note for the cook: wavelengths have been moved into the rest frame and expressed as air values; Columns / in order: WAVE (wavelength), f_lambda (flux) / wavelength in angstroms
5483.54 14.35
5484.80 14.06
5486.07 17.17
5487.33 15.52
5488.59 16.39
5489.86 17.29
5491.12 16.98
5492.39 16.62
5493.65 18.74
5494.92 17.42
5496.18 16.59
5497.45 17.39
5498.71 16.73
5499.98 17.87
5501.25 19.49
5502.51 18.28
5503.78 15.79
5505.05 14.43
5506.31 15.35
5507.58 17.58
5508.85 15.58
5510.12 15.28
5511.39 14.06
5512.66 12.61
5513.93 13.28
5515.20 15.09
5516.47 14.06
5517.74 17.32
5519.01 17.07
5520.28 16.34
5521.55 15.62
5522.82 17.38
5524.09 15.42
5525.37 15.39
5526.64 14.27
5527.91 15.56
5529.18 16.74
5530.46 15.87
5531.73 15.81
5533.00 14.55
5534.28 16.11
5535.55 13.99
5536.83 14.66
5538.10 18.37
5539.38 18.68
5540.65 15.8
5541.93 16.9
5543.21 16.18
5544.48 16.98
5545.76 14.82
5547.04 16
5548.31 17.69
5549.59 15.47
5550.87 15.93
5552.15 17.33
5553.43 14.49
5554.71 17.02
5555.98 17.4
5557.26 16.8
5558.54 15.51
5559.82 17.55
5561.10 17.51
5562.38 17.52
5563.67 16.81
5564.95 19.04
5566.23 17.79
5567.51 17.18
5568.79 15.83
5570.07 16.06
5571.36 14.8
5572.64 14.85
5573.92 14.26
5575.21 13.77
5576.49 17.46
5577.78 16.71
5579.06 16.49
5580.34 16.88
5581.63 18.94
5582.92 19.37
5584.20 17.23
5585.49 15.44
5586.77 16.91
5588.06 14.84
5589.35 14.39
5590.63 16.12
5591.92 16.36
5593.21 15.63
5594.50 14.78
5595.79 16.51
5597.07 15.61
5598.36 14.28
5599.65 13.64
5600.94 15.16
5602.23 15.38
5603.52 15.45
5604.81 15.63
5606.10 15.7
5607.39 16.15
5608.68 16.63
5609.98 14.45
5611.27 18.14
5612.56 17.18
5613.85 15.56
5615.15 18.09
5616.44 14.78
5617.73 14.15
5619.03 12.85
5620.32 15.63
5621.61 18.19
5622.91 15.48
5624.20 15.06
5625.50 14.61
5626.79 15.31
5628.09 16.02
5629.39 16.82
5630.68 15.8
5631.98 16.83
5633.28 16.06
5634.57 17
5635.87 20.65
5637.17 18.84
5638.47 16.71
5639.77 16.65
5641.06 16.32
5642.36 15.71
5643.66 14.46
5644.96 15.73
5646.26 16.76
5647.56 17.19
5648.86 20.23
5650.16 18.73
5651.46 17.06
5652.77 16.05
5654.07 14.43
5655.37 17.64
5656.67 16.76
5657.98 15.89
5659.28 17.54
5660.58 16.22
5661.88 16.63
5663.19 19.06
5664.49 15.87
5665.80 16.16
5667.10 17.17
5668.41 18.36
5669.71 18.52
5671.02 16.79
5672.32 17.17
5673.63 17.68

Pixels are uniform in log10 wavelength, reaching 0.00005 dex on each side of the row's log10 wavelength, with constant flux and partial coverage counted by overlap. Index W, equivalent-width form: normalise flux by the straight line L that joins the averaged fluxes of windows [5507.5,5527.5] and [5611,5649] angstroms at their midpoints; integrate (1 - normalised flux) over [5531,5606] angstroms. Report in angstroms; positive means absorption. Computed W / -1.8 angstroms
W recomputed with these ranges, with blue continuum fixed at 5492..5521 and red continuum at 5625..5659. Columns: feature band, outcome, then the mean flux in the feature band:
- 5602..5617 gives 0.43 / 16.1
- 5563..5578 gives 0.23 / 16.2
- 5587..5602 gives 1.16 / 15.3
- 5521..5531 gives 0.31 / 15.8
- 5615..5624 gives 0.65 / 15.4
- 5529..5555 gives 0.33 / 16.1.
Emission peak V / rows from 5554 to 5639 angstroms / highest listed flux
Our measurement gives 20.65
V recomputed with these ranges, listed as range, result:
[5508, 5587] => 19.37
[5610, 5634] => 18.19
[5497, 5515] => 19.49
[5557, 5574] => 19.04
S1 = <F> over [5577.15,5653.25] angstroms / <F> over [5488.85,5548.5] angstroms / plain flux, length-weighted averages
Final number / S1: 1.01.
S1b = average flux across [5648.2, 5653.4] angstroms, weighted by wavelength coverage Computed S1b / 18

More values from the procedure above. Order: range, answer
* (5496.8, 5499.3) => 17.1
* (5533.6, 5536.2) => 15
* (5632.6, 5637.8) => 18.1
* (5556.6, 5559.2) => 16.2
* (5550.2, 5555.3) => 16.2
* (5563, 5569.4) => 17.3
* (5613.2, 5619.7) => 15.1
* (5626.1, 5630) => 16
